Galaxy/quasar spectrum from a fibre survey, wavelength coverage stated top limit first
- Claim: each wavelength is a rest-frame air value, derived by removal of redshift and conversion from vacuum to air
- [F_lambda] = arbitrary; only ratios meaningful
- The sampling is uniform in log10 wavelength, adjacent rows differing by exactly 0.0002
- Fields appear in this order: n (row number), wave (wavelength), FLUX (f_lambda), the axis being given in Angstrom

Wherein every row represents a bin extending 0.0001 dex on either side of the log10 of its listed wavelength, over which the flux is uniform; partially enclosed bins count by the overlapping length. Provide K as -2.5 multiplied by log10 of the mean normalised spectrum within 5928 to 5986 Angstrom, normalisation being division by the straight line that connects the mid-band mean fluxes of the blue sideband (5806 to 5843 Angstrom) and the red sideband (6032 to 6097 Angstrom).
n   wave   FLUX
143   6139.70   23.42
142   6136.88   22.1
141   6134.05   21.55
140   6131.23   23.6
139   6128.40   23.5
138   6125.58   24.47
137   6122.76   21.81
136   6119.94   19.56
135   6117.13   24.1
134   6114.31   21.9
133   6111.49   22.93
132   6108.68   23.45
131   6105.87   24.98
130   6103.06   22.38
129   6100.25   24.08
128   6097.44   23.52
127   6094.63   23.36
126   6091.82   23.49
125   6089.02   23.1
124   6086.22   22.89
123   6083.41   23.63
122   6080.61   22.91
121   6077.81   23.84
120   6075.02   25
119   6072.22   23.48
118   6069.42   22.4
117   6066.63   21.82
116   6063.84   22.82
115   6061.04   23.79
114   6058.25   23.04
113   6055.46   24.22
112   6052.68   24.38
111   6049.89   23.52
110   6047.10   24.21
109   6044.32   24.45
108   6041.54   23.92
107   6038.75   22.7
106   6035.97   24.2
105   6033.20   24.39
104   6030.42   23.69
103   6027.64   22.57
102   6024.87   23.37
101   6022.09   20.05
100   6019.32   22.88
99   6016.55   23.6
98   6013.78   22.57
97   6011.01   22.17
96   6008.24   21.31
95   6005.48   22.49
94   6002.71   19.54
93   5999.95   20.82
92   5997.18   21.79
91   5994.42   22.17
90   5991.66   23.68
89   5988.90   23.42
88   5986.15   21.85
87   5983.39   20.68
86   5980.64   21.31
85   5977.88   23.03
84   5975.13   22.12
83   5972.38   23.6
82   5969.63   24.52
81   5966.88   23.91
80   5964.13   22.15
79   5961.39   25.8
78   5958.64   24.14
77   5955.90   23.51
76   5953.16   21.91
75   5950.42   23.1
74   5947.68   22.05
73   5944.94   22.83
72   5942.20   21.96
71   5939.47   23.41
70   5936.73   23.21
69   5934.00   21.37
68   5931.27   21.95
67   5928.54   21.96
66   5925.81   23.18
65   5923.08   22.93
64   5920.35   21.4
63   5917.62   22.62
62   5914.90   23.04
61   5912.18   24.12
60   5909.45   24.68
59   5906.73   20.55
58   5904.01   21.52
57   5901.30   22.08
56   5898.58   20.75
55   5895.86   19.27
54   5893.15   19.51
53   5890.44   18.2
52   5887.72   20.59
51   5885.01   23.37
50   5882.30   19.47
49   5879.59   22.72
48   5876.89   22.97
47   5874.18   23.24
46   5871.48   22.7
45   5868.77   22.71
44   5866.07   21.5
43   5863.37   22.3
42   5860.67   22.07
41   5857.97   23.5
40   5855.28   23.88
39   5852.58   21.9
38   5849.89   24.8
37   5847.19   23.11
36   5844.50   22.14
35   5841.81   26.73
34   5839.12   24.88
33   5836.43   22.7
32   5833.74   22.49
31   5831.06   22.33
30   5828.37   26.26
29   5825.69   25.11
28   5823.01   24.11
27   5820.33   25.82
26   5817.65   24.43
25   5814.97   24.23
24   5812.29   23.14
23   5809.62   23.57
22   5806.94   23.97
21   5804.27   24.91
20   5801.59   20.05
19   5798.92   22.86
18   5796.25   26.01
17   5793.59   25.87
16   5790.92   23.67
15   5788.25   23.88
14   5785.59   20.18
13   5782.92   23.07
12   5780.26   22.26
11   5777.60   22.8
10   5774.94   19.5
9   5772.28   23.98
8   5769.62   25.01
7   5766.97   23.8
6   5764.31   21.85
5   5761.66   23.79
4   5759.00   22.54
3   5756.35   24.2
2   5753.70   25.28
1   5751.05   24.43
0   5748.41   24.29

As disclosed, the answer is 0.05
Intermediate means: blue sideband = 24.3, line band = 22.8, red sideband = 23.5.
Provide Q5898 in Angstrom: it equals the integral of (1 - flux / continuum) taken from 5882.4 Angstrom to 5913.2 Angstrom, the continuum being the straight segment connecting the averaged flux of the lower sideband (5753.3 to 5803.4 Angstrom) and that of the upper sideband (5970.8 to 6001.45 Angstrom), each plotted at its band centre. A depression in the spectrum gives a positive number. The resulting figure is 1.9 Angstrom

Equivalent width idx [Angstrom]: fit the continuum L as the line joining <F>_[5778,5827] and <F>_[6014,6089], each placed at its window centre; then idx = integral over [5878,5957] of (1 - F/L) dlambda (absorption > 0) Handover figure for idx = 5.3 Angstrom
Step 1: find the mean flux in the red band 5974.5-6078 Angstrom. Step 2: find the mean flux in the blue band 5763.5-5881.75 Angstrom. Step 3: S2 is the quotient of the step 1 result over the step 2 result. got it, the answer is 0.98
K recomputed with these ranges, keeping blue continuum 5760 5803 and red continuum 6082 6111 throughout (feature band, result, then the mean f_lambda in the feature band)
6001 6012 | 0.098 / 21.3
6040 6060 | -0.025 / 23.9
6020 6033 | 0.036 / 22.6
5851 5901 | 0.070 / 21.7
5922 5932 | 0.034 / 22.5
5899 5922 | 0.037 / 22.4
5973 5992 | 0.049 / 22.3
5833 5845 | -0.039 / 24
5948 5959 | 0.014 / 23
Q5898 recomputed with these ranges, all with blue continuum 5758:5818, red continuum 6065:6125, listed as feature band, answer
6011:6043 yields 0.12 Angstrom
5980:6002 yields 1.18 Angstrom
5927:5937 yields 0.50 Angstrom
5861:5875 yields 0.47 Angstrom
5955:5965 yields -0.36 Angstrom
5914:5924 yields 0.32 Angstrom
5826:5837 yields -0.20 Angstrom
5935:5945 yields 0.16 Angstrom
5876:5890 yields 1.00 Angstrom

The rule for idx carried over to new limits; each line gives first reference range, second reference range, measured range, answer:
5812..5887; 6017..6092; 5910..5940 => 0.9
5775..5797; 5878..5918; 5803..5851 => -3.4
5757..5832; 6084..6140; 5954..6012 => 1.7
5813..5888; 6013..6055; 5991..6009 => 1.4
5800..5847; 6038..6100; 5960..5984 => 0.6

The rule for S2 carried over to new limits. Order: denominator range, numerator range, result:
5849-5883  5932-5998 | 1.01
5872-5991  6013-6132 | 1.04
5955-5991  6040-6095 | 1.02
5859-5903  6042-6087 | 1.10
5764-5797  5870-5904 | 0.92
